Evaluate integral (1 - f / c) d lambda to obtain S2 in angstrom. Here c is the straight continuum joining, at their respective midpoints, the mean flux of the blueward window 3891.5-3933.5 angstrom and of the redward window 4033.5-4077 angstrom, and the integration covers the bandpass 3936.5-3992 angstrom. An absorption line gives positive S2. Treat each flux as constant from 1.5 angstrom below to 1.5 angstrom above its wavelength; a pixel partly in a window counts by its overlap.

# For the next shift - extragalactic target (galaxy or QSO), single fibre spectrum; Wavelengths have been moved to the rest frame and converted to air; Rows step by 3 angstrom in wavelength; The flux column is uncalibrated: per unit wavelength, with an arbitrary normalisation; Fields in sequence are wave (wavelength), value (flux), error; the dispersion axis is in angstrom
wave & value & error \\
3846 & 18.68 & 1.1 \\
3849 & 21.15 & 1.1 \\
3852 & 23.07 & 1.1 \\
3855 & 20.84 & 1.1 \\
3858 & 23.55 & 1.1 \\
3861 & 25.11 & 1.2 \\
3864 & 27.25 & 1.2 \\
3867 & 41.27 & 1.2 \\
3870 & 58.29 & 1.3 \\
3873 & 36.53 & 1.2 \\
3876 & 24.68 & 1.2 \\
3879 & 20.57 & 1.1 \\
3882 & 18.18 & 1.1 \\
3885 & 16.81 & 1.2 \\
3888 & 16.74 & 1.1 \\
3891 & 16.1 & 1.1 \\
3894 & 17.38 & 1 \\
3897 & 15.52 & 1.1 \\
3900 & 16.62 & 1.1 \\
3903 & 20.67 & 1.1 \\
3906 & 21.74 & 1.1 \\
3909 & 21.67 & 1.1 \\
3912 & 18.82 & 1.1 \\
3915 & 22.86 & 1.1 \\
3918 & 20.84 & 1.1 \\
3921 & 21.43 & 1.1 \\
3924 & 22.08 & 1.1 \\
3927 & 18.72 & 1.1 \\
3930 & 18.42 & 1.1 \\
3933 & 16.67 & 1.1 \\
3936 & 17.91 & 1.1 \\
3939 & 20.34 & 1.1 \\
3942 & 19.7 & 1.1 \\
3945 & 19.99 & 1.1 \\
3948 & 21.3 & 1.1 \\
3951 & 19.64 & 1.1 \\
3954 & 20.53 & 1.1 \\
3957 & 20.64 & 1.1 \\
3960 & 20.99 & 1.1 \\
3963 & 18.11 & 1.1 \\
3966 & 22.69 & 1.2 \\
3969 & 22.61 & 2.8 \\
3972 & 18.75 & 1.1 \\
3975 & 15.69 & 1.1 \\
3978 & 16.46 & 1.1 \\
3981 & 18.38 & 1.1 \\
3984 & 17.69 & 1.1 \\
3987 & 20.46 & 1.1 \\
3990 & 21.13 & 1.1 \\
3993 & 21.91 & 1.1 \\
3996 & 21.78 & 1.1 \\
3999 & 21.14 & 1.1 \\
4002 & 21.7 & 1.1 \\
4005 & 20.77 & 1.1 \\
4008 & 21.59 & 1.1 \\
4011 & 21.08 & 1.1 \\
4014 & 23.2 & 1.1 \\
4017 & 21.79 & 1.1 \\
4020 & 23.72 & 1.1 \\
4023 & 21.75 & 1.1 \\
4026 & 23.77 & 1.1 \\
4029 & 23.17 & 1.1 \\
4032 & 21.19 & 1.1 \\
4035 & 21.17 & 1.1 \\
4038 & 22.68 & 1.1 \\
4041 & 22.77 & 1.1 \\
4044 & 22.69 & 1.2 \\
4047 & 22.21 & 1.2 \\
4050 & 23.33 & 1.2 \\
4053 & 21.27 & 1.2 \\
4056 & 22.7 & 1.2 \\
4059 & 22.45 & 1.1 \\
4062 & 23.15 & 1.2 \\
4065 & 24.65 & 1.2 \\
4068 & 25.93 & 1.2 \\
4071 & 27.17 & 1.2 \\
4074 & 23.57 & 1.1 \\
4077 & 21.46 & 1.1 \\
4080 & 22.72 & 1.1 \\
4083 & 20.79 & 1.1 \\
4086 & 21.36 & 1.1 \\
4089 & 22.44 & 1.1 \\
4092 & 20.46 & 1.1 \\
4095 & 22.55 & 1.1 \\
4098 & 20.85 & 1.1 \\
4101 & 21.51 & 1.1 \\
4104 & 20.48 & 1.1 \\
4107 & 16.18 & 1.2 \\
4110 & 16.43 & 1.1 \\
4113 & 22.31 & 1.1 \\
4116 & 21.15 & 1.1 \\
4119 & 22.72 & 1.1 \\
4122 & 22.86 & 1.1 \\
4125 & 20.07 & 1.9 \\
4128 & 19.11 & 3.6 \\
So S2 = 3.0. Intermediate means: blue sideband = 19.5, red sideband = 23.2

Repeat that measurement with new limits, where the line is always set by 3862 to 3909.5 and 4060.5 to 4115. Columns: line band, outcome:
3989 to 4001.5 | 0.8 angstrom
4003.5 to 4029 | 0.6 angstrom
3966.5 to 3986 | 4.0 angstrom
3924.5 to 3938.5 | 3.2 angstrom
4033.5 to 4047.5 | 0.1 angstrom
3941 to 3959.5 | 2.6 angstrom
